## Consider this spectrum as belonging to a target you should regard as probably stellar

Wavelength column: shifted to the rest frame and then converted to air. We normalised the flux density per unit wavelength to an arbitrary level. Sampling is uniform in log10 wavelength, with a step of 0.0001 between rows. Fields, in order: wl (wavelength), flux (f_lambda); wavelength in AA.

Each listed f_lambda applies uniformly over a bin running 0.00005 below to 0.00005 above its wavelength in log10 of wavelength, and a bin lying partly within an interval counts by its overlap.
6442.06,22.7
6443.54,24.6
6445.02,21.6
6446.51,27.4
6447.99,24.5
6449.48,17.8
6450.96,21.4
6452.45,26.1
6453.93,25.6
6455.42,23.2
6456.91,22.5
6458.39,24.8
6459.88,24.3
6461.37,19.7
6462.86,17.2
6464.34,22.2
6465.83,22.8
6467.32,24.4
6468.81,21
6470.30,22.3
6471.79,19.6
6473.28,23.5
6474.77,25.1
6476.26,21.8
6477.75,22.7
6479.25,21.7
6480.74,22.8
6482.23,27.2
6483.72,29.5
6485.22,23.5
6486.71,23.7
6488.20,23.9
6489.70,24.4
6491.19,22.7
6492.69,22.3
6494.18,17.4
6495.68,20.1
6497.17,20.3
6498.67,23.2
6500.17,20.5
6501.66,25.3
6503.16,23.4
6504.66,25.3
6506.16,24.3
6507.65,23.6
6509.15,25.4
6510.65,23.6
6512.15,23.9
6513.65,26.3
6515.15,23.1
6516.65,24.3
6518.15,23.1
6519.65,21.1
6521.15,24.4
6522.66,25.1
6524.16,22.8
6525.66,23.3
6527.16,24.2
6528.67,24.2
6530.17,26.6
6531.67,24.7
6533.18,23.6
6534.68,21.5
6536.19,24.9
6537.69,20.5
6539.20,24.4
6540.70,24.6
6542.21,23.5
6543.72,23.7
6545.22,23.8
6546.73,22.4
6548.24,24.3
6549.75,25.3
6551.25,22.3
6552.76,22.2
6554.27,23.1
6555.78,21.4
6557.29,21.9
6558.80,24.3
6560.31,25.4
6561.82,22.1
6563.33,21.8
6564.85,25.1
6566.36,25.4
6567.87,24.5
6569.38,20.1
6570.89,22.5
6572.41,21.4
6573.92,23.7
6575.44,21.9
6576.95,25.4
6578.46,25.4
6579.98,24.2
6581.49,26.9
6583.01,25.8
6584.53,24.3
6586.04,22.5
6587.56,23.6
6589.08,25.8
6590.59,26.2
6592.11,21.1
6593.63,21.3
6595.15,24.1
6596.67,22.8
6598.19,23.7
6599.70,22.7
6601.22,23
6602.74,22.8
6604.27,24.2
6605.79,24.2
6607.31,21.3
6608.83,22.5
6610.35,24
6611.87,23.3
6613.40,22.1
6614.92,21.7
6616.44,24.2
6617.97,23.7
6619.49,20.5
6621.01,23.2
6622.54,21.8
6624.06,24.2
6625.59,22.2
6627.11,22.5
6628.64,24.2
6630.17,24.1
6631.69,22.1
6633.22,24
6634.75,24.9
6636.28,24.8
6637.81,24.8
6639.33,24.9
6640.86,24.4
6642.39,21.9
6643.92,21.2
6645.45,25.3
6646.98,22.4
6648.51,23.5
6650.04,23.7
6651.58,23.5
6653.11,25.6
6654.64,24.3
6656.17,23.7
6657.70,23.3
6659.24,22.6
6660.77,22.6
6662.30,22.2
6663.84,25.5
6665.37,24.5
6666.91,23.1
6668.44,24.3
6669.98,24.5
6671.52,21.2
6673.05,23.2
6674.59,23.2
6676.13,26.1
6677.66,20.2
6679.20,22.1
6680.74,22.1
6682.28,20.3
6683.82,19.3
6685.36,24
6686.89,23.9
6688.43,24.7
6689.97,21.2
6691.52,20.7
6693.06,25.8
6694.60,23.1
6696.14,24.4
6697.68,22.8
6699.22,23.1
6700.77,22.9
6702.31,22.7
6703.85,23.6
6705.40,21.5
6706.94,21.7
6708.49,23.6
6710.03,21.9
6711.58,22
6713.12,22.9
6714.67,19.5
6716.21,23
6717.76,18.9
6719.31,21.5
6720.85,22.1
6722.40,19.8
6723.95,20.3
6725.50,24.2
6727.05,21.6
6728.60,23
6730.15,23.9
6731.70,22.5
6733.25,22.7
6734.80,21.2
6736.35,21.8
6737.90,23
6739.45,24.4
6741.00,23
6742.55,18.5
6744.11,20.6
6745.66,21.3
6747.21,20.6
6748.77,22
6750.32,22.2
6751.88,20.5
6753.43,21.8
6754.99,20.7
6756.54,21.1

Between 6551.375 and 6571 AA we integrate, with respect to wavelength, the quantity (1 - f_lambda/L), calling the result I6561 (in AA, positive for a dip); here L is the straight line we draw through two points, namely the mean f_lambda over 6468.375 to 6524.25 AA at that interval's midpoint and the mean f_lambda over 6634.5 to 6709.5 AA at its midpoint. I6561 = 0.18 AA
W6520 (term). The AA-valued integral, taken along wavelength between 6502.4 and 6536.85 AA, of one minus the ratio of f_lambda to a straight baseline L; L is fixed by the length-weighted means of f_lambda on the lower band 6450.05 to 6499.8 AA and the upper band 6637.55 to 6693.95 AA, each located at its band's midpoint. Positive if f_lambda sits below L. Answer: -1.7 AA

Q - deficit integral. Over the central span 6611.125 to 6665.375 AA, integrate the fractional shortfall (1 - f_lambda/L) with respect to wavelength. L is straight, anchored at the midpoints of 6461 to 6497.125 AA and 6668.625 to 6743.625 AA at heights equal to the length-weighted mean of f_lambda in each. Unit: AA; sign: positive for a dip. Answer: -2.4 AA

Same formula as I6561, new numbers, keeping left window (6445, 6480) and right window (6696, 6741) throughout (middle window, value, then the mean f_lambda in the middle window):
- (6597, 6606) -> -0.4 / 23.4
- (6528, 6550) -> -1.3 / 23.8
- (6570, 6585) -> -1.1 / 24.1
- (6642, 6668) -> -1.3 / 23.5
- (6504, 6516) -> -1.0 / 24.4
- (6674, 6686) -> 0.1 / 22.1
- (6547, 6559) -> -0.3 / 23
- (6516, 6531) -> -0.9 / 23.9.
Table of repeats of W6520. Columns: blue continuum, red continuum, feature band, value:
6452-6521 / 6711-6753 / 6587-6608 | -0.8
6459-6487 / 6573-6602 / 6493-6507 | 0.6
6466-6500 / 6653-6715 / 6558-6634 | -1.7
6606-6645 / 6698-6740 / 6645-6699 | -1.2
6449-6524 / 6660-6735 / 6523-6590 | -2.3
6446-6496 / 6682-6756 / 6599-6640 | -1.5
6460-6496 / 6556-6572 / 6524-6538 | -0.5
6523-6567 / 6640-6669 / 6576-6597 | -0.6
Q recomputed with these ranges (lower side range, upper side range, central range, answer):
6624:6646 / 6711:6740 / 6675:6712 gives -0.13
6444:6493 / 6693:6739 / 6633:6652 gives -1.03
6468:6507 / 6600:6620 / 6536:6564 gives -0.35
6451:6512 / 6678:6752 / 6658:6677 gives -1.05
